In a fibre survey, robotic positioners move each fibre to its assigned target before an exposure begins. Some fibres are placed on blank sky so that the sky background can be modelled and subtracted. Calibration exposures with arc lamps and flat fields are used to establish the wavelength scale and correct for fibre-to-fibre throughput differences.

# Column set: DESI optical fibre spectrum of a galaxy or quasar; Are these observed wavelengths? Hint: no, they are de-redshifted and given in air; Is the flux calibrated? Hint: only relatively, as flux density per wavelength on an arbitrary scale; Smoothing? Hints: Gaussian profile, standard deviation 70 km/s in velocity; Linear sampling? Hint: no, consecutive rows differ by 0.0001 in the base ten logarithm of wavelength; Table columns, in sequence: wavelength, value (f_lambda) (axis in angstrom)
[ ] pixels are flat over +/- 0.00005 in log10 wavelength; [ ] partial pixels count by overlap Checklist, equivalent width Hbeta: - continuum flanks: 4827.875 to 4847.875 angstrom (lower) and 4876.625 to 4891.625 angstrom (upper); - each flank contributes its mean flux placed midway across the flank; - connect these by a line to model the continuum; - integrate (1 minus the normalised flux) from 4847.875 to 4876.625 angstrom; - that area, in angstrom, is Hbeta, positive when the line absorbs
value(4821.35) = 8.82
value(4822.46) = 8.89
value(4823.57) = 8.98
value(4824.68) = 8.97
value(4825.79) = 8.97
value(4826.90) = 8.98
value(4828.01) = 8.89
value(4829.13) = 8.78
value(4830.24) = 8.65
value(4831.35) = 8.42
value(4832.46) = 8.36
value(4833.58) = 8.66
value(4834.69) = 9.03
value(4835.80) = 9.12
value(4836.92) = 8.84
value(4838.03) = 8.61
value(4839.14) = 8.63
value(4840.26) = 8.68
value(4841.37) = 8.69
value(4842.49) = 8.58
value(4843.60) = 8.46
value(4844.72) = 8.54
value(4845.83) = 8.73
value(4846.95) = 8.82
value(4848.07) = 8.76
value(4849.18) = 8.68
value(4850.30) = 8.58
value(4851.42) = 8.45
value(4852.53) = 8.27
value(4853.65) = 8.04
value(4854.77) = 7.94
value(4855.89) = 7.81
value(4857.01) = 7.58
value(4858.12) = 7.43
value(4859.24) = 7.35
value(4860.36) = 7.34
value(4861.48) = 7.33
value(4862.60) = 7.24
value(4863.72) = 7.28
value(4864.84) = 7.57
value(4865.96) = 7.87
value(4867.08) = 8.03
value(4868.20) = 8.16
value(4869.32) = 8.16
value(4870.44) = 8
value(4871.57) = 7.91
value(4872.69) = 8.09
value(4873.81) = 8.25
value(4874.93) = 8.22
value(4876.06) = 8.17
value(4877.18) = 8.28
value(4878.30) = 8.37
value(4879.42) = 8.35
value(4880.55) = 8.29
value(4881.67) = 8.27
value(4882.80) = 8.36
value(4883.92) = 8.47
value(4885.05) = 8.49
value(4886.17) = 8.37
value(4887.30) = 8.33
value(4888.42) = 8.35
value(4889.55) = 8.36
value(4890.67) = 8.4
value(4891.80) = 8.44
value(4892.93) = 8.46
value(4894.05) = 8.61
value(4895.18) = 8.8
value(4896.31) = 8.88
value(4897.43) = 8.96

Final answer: 2.0 angstrom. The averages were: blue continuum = 8.69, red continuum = 8.36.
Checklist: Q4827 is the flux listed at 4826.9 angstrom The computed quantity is 8.98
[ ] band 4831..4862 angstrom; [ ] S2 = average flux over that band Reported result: 8.35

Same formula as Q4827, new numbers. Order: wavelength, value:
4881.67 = 8.27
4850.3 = 8.58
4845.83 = 8.73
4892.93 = 8.46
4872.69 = 8.09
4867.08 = 8.03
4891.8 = 8.44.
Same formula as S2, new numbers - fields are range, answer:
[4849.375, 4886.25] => 8.01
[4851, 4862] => 7.75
